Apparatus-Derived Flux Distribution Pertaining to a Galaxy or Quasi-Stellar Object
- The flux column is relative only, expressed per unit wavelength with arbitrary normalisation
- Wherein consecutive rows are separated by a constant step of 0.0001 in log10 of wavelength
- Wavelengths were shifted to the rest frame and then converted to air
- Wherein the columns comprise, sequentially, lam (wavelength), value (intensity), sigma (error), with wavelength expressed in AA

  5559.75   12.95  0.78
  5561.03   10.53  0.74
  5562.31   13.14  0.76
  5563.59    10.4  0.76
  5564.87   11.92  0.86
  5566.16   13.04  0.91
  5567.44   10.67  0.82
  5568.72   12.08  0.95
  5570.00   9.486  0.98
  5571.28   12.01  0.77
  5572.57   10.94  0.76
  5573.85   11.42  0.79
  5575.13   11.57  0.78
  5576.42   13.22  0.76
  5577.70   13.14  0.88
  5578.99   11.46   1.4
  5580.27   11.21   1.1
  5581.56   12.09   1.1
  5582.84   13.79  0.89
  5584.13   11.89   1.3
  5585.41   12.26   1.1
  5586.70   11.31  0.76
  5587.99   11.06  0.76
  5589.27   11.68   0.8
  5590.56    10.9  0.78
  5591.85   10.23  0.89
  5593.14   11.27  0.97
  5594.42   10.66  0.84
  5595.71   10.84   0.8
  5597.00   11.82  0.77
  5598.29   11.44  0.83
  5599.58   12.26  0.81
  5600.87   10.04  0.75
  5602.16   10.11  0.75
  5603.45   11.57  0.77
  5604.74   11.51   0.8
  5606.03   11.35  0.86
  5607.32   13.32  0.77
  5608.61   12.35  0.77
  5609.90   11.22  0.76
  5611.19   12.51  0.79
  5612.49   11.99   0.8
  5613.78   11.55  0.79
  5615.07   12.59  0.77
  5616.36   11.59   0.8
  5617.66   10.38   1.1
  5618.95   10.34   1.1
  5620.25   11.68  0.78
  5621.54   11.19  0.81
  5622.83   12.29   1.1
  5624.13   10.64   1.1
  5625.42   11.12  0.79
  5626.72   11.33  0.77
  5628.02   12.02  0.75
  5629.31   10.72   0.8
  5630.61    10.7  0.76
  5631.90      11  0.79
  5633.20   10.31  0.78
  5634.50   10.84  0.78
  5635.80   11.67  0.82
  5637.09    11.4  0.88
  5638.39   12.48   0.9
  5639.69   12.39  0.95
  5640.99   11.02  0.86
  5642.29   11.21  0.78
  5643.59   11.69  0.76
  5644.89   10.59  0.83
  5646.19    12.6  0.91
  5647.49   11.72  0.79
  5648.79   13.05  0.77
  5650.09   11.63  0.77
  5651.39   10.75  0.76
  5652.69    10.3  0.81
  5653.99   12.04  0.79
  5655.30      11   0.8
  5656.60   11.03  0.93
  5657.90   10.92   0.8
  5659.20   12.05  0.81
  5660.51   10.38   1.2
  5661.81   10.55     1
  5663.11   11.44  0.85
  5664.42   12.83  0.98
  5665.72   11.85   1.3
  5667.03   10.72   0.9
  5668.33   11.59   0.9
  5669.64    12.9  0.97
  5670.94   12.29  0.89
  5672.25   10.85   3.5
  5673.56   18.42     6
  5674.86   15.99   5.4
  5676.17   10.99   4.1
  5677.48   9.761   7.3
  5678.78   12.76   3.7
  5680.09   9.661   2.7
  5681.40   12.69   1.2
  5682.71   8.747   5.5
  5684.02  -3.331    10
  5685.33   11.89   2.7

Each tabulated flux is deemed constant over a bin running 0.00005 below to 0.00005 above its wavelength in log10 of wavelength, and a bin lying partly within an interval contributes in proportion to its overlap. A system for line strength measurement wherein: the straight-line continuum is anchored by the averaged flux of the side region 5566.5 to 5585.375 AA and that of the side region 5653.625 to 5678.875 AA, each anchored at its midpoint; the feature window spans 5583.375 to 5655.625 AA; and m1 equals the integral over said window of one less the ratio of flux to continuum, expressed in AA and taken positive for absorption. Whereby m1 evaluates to 3.0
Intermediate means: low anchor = 11.8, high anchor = 12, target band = 11.4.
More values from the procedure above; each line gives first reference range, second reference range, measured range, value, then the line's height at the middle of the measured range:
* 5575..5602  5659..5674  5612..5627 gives 0.50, 11.8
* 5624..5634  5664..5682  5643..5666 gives 0.64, 11.8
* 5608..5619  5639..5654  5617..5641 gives 0.79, 11.6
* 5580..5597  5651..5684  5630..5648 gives 0.07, 11.4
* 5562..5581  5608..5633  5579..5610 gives 0.12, 11.6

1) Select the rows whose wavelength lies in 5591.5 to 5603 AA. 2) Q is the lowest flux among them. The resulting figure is 10.04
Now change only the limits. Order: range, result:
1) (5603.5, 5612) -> 11.22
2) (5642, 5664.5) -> 10.3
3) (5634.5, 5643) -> 10.84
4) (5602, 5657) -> 10.11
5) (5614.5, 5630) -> 10.34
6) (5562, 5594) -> 9.486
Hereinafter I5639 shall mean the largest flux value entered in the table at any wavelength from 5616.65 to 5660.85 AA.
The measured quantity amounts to 13.05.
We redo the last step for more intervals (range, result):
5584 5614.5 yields 13.32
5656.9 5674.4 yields 18.42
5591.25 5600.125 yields 12.26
